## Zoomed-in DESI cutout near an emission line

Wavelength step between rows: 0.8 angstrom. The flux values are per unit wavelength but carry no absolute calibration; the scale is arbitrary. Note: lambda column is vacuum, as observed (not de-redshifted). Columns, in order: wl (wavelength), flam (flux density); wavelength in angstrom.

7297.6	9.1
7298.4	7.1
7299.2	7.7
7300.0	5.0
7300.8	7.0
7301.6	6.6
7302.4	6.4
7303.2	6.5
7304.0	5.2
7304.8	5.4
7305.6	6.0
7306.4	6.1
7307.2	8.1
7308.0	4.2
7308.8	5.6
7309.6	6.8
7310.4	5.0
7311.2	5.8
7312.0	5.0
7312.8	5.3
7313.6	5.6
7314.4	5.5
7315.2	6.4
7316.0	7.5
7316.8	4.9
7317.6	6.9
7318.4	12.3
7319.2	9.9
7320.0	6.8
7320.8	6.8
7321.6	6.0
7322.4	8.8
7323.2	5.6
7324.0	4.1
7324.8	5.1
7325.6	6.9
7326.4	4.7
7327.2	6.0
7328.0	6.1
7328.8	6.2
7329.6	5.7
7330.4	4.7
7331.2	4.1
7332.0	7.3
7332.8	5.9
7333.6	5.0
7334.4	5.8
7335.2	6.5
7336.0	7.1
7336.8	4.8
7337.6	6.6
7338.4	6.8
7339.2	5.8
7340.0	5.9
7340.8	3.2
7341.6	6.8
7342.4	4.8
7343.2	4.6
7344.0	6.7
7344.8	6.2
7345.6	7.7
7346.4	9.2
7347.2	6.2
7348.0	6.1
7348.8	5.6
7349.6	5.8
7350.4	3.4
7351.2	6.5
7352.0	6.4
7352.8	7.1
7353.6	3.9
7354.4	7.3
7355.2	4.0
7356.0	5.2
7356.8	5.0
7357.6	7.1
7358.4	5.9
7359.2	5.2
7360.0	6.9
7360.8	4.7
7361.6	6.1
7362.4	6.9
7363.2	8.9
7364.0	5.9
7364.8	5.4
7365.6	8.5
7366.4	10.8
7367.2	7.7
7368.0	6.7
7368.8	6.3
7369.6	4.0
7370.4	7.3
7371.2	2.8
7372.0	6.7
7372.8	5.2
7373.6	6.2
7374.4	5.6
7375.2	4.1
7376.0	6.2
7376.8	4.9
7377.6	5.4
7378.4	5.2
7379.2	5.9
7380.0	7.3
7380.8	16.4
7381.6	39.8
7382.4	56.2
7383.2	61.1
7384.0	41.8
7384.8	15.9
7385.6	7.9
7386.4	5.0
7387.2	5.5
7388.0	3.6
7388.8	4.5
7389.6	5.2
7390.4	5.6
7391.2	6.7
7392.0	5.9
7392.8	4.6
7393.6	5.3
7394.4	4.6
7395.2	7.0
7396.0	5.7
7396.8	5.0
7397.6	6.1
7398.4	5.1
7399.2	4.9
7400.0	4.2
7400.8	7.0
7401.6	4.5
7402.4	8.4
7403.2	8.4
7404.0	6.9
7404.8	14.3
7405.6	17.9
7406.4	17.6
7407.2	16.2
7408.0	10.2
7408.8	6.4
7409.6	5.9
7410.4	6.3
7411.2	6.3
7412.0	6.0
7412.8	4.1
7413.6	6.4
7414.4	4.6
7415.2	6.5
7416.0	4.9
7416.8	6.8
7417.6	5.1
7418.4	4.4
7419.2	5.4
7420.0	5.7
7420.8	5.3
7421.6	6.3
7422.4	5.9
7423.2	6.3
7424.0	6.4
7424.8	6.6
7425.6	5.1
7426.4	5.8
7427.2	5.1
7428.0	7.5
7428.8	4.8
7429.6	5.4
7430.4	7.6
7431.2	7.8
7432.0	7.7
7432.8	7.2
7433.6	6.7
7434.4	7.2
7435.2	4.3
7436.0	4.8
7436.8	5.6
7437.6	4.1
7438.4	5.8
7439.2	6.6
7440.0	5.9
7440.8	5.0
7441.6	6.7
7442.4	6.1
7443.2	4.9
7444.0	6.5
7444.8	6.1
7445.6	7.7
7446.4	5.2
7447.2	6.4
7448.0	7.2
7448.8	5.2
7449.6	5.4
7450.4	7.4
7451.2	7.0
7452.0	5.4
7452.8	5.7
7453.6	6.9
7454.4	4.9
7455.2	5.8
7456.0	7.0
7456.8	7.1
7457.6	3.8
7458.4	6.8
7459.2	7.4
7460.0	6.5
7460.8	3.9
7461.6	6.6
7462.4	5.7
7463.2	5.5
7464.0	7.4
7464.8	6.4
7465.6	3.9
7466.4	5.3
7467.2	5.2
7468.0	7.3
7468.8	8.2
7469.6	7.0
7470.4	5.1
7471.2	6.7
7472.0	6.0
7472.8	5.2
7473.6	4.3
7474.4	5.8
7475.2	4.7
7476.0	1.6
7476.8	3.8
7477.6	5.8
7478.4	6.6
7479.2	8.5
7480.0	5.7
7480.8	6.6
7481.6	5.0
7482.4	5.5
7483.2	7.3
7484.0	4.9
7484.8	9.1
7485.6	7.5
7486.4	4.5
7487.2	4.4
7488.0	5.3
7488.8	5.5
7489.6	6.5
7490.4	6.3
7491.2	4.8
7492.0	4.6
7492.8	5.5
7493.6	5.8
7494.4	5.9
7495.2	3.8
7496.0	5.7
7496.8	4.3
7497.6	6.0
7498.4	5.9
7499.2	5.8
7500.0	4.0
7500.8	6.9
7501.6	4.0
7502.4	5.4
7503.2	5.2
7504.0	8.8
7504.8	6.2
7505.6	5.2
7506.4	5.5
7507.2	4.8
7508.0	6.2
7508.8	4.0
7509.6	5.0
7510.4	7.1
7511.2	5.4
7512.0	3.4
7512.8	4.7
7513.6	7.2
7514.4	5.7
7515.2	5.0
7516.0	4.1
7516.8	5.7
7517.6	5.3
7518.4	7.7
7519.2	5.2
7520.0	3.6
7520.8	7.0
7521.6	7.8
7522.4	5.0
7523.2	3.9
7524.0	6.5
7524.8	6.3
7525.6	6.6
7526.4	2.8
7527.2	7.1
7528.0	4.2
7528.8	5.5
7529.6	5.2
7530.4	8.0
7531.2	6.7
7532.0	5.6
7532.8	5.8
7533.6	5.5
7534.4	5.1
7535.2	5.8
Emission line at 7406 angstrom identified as [N II] 6583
